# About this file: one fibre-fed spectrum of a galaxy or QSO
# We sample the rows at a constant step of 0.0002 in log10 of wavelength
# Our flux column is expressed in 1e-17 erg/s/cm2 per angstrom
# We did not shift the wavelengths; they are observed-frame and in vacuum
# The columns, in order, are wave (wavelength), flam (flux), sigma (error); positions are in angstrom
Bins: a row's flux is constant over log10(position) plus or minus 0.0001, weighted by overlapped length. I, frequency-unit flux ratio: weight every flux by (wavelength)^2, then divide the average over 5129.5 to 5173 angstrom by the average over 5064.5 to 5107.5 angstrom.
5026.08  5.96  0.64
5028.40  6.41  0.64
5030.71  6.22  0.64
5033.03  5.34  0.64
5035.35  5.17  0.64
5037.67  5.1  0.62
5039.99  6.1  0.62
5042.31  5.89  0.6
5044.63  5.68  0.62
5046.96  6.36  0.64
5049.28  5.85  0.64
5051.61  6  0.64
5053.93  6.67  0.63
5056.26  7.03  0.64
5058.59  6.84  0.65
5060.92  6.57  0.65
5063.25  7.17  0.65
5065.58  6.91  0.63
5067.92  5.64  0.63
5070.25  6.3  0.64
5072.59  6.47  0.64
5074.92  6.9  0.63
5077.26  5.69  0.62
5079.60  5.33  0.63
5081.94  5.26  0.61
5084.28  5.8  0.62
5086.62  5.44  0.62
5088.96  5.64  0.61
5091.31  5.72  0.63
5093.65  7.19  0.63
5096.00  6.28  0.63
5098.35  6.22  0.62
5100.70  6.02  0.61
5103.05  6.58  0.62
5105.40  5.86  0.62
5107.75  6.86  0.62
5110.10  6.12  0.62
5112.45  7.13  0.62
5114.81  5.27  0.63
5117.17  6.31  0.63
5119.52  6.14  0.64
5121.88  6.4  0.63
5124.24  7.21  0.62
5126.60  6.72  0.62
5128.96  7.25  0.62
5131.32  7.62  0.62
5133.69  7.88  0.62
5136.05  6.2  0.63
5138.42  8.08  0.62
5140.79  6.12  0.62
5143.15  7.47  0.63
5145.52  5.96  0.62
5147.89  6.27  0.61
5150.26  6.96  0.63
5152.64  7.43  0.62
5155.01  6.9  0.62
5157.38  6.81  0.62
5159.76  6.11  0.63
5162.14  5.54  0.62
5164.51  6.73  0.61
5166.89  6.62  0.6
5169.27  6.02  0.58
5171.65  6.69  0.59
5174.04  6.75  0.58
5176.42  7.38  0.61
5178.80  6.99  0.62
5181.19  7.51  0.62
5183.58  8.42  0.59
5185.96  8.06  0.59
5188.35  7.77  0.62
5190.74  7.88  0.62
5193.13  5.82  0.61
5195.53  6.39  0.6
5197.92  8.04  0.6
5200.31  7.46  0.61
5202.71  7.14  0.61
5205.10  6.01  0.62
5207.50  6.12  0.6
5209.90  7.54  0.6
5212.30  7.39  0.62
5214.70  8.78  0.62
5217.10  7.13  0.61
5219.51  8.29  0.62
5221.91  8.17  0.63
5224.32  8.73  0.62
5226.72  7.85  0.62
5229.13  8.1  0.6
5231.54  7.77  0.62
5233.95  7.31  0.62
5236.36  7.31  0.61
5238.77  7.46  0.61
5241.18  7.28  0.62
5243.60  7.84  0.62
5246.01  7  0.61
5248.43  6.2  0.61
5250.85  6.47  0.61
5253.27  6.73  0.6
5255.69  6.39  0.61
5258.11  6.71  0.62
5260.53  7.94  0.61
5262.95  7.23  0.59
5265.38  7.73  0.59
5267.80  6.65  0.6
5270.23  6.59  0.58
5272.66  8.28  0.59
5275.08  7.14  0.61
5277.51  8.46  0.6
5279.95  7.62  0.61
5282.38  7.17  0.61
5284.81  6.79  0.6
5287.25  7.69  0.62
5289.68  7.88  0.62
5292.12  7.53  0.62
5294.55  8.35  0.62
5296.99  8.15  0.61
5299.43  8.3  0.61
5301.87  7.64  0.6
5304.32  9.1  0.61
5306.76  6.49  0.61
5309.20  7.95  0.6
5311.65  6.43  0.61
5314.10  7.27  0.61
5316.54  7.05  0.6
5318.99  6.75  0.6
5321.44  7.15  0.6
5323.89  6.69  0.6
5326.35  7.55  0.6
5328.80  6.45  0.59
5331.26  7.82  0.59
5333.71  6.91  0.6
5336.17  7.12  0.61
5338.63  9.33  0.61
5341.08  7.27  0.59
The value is 1.1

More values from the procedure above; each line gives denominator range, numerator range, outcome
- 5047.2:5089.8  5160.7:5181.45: 1.12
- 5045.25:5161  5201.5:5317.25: 1.22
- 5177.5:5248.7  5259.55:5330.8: 1.03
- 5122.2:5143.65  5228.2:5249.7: 1.07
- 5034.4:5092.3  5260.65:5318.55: 1.36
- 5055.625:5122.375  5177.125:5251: 1.25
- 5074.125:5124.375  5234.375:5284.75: 1.25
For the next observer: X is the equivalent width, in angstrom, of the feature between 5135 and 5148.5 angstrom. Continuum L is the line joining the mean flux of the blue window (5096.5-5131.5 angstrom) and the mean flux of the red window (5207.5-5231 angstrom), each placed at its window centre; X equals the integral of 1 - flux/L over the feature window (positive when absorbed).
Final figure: 0.3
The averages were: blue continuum 6.48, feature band 6.71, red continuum 7.89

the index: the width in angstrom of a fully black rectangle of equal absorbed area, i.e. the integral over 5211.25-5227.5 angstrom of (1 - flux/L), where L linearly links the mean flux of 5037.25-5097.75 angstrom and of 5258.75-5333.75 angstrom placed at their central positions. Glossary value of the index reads -2.4 angstrom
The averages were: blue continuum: 6.16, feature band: 8.06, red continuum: 7.45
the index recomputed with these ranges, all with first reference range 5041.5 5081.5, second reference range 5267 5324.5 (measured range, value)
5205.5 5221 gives -0.90 angstrom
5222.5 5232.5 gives -1.39 angstrom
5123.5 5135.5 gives -1.16 angstrom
